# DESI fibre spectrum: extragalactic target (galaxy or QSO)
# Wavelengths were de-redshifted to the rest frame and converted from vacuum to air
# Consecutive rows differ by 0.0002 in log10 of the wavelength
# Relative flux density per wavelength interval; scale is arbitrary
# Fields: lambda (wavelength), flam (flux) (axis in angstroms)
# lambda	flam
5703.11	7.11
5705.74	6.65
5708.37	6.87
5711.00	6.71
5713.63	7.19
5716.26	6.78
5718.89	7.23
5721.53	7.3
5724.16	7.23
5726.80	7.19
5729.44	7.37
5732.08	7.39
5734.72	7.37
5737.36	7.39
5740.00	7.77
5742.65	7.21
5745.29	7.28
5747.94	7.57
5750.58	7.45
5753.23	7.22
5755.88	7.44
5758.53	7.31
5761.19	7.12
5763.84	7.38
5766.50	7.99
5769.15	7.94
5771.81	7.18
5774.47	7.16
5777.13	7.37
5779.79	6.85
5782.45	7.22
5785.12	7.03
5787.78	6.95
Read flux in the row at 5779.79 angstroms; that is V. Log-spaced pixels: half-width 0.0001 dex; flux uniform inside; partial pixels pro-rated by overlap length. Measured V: 6.85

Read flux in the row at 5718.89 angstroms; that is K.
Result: 7.23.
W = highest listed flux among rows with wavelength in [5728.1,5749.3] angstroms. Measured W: 7.77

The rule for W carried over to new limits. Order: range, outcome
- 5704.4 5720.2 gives 7.23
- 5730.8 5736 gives 7.39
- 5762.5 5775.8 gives 7.99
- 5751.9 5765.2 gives 7.44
